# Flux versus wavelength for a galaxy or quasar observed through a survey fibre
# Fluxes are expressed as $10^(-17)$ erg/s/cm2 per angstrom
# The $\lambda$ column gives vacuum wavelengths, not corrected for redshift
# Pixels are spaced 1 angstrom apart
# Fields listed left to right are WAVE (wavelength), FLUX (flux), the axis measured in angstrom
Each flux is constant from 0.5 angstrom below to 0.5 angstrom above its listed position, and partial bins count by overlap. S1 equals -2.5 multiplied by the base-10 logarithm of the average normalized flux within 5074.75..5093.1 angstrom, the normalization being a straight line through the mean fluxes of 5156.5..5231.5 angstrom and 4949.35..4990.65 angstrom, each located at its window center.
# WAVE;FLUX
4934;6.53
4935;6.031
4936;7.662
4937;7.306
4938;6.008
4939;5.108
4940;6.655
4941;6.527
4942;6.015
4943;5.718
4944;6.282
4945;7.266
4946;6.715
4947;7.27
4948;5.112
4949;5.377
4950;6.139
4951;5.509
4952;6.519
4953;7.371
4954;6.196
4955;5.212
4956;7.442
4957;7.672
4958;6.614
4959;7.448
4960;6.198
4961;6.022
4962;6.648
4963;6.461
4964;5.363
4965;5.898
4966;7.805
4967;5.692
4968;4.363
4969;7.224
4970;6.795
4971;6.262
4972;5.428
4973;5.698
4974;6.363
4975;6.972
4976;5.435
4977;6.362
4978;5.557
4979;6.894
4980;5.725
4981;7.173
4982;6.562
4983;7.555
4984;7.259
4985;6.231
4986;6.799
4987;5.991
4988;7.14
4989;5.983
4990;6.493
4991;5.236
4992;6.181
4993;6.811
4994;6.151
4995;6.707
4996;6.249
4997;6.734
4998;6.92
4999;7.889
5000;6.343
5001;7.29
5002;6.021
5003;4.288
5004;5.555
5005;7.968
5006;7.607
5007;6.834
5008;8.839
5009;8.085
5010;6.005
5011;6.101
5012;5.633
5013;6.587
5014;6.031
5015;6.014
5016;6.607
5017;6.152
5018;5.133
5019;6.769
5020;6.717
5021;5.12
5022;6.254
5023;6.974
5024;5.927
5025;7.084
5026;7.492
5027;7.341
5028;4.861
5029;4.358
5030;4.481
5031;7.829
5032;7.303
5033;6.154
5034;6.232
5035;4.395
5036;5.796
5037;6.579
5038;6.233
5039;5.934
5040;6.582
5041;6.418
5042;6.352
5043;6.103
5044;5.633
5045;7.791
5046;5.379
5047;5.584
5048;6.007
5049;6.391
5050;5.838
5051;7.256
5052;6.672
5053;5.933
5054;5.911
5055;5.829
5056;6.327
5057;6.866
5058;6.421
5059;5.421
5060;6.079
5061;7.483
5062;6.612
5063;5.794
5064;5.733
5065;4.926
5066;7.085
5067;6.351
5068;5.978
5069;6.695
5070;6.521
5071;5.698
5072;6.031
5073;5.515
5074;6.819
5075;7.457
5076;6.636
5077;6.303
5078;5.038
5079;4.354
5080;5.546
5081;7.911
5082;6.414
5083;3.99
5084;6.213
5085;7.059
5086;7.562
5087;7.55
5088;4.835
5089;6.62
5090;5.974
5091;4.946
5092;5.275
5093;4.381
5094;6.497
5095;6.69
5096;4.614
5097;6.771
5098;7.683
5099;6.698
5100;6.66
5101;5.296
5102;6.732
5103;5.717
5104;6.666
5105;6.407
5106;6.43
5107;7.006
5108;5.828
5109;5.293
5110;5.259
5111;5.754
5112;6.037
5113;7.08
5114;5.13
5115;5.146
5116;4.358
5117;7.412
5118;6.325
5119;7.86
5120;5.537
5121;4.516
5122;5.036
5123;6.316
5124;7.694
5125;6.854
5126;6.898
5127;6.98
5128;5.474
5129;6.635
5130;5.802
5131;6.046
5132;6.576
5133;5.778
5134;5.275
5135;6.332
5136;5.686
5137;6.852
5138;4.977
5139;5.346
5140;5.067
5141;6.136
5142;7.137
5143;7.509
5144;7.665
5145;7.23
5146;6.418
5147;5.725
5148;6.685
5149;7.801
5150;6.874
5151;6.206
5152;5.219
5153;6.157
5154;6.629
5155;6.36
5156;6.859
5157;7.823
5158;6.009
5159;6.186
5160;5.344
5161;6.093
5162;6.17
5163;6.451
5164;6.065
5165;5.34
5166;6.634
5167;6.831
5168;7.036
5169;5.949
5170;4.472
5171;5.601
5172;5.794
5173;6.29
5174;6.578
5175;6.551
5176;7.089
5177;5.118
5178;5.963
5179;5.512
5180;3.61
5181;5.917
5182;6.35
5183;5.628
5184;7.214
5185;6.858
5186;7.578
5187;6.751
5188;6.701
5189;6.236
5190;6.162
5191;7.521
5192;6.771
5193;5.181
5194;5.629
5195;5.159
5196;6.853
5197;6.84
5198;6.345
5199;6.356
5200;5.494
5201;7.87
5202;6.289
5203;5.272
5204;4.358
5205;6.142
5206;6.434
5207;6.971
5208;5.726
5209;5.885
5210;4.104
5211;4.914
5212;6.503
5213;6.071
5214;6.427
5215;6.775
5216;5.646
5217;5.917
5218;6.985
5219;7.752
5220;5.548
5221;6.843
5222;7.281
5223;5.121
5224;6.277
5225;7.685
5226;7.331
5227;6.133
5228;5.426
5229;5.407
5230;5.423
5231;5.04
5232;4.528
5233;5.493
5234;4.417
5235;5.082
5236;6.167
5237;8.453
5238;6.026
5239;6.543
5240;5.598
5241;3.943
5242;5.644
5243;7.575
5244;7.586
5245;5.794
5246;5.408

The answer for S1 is 0.04 mag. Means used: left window 6.39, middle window 6.02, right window 6.15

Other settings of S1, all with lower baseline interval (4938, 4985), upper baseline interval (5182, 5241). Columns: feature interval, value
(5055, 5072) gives 0.00 mag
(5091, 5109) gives 0.02 mag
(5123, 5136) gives -0.02 mag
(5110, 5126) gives 0.03 mag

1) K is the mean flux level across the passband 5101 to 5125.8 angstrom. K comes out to 6.09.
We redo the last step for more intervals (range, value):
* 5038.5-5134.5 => 6.15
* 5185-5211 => 6.17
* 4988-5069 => 6.32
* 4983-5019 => 6.53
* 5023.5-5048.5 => 6.15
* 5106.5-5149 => 6.18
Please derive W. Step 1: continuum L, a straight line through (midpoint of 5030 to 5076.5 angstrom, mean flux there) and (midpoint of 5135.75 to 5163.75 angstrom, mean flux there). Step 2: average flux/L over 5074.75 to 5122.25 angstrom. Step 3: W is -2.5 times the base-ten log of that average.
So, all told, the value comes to 0.046 mag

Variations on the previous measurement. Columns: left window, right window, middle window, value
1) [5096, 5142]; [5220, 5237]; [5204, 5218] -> 0.00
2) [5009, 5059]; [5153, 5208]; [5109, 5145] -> 0.01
